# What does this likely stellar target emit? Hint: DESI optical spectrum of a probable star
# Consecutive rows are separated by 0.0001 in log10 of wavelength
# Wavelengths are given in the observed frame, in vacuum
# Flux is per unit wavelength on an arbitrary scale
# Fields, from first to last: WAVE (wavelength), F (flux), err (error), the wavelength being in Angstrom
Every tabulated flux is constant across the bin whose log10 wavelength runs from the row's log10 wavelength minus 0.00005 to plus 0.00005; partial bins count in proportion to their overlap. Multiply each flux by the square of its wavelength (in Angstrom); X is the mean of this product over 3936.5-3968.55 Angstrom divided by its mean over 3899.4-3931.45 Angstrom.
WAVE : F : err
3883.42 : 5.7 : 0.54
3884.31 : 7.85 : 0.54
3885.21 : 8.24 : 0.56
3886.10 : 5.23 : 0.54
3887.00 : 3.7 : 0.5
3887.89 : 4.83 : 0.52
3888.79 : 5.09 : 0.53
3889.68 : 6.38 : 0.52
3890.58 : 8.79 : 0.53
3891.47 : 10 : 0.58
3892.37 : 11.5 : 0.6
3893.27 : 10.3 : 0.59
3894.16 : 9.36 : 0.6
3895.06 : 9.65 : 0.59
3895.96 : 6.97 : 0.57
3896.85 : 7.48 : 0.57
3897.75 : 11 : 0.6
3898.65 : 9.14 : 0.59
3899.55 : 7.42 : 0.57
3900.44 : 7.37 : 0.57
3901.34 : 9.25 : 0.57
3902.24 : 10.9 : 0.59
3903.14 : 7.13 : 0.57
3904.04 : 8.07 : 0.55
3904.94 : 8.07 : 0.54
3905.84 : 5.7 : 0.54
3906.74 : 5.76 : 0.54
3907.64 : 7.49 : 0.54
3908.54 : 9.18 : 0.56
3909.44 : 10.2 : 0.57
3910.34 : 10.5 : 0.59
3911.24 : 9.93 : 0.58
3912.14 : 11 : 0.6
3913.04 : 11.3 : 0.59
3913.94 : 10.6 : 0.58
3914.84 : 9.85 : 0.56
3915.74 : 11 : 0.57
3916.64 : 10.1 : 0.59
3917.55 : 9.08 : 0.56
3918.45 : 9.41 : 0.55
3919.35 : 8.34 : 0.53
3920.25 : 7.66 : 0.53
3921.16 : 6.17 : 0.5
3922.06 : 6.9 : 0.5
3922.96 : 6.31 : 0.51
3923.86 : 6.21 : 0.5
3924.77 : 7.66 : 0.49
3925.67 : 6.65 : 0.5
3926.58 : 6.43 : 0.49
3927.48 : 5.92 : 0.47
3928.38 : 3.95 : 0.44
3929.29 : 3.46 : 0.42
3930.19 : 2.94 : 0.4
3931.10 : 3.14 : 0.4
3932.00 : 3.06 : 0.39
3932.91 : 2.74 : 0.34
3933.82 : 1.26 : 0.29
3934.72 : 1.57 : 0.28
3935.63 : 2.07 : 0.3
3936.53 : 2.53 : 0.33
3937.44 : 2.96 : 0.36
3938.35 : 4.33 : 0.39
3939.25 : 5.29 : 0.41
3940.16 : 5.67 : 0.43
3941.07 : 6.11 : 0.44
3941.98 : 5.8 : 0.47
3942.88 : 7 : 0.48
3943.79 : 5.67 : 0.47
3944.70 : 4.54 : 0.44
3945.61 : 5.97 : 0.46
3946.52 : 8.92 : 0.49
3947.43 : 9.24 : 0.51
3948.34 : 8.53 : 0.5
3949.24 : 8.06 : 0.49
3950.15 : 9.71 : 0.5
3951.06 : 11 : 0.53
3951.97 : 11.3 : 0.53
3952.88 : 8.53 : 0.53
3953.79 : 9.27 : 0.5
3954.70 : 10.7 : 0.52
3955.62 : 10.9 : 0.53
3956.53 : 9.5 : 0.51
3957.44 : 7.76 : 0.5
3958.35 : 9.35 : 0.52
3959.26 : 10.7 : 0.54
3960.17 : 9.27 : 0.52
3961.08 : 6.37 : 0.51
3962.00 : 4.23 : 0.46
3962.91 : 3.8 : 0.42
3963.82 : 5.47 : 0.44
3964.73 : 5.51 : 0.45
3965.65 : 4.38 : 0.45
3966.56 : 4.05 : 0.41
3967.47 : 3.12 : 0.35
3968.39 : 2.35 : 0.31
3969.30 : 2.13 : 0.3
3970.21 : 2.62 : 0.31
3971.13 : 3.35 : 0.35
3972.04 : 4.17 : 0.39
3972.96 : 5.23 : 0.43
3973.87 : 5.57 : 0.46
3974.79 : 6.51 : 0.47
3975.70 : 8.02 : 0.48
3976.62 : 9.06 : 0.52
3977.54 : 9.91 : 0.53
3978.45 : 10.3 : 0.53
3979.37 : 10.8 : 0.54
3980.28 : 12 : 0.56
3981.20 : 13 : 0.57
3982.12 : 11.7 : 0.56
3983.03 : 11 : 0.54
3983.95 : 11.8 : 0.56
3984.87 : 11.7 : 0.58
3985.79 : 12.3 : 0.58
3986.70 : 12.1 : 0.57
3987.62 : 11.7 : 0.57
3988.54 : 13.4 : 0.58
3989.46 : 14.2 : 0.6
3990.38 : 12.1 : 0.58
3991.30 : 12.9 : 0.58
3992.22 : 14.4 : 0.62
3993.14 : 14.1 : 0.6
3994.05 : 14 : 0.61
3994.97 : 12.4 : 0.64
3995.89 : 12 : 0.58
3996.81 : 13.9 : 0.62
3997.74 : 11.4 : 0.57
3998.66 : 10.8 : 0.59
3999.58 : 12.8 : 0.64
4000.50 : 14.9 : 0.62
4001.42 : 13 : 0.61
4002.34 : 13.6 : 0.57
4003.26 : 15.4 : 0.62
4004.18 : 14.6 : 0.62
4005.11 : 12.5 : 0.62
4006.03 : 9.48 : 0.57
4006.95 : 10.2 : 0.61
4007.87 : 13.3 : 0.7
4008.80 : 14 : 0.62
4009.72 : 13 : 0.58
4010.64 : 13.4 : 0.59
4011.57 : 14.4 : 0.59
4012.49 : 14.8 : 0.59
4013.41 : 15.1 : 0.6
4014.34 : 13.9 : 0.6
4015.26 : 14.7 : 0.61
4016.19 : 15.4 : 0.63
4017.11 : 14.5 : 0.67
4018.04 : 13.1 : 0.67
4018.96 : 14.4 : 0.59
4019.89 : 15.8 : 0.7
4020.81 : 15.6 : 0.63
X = 0.9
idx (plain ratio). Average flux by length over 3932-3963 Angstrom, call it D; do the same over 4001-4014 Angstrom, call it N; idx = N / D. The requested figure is 1.97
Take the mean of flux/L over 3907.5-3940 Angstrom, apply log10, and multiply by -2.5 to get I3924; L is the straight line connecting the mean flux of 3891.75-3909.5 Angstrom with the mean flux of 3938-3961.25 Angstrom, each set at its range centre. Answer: 0.27 mag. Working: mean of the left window 8.57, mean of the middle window 6.57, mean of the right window 8.1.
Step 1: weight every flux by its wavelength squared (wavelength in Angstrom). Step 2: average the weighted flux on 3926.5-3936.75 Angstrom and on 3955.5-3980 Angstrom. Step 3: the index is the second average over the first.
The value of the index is 2.08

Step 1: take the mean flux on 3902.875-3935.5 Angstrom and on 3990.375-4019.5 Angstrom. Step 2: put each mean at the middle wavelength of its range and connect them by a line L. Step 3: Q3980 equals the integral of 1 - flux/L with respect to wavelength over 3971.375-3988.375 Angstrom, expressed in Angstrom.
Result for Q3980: 2.7 Angstrom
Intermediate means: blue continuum 7.02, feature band 9.81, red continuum 13.4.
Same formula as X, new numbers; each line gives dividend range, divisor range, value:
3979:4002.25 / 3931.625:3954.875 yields 2.08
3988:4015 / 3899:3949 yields 2.03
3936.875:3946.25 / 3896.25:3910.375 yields 0.66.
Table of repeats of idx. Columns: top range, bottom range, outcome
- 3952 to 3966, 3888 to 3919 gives 0.88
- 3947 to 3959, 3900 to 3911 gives 1.15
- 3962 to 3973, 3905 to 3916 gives 0.41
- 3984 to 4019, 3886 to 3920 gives 1.53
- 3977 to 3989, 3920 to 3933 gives 2.19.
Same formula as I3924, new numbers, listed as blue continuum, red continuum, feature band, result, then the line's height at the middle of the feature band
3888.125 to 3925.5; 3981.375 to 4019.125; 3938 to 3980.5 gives 0.493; 11.1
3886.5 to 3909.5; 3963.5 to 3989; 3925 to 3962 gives 0.238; 8.02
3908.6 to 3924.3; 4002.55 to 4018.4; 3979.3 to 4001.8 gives 0.006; 12.7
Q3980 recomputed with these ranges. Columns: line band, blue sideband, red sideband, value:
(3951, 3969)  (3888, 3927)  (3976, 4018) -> 6.1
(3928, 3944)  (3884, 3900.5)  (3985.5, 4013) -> 9.9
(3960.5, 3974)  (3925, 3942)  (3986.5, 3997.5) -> 7.3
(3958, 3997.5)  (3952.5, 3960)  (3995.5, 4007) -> 8.0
